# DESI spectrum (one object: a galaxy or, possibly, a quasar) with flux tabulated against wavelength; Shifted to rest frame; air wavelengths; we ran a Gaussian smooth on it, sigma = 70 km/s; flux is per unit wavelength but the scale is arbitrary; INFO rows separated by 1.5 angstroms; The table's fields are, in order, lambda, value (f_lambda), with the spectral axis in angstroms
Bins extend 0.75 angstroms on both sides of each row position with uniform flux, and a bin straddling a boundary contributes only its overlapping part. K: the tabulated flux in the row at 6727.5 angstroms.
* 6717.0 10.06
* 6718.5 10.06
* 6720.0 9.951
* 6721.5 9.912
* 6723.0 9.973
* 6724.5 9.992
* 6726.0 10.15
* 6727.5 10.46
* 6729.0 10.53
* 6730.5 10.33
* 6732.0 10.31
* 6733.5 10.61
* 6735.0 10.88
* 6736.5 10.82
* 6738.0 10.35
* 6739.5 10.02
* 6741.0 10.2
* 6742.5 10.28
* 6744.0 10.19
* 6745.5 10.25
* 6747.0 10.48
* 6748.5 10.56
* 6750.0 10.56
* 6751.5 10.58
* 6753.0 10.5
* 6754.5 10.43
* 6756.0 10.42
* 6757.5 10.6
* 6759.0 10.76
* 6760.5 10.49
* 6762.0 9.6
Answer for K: 10.46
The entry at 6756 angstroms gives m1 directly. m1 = 10.42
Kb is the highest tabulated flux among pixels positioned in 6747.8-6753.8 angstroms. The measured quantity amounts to 10.58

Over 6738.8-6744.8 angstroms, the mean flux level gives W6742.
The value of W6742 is 10.2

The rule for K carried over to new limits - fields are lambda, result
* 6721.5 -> 9.912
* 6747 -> 10.48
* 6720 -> 9.951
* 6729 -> 10.53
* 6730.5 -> 10.33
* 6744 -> 10.19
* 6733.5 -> 10.61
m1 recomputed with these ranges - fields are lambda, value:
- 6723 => 9.973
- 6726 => 10.15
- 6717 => 10.06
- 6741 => 10.2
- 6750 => 10.56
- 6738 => 10.35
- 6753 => 10.5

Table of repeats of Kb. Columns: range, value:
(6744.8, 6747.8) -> 10.48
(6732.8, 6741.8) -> 10.88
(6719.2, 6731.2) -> 10.53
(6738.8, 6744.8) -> 10.28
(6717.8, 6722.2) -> 10.06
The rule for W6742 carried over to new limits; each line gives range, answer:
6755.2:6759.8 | 10.6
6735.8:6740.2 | 10.4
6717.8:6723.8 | 9.97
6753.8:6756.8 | 10.4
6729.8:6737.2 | 10.6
